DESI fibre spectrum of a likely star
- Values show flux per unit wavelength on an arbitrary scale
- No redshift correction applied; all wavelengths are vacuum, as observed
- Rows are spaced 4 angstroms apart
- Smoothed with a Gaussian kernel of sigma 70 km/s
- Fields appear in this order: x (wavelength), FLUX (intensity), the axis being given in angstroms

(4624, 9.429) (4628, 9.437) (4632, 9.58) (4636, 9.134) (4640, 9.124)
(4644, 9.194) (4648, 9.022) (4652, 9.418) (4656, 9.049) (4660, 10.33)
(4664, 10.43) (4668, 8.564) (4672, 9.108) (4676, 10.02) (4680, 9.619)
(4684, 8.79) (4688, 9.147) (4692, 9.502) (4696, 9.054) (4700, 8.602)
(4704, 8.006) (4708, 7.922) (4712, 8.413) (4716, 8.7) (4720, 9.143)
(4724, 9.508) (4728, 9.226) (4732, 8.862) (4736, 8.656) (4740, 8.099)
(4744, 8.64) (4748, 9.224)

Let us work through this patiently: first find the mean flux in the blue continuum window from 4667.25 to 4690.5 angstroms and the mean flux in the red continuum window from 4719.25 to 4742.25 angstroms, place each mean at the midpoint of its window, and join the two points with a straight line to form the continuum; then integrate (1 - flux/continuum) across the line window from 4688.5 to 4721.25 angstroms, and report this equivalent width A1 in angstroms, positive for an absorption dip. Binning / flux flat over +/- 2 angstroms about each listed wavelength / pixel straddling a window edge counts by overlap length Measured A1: 1.4 angstroms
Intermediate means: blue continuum 9.25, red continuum 8.9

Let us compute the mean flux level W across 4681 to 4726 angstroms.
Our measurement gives 8.82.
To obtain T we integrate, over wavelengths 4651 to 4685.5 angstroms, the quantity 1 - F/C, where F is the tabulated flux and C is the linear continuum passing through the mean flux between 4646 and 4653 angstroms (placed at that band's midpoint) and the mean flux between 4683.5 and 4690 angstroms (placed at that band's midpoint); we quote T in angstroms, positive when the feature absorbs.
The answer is -1.49 angstroms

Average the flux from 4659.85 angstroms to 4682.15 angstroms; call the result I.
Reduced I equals 9.62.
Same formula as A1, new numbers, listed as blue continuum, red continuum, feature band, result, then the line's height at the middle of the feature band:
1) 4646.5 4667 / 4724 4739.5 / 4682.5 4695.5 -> 0.2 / 9.31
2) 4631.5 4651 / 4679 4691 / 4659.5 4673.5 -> -0.6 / 9.18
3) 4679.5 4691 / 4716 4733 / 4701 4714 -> 1.4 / 9.15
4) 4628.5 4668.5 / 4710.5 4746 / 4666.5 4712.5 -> 1.0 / 9.11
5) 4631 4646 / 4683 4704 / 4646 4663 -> -0.7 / 9.15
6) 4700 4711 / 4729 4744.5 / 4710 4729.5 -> -1.5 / 8.34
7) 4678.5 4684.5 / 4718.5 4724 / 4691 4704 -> 0.6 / 9.27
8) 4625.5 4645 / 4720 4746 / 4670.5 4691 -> -0.6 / 9.09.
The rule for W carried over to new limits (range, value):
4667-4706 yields 9.05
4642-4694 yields 9.4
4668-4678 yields 9.36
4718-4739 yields 9.03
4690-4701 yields 9.09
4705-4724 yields 8.62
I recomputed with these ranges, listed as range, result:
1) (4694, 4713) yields 8.4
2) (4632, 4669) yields 9.4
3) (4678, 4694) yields 9.26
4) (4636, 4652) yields 9.15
